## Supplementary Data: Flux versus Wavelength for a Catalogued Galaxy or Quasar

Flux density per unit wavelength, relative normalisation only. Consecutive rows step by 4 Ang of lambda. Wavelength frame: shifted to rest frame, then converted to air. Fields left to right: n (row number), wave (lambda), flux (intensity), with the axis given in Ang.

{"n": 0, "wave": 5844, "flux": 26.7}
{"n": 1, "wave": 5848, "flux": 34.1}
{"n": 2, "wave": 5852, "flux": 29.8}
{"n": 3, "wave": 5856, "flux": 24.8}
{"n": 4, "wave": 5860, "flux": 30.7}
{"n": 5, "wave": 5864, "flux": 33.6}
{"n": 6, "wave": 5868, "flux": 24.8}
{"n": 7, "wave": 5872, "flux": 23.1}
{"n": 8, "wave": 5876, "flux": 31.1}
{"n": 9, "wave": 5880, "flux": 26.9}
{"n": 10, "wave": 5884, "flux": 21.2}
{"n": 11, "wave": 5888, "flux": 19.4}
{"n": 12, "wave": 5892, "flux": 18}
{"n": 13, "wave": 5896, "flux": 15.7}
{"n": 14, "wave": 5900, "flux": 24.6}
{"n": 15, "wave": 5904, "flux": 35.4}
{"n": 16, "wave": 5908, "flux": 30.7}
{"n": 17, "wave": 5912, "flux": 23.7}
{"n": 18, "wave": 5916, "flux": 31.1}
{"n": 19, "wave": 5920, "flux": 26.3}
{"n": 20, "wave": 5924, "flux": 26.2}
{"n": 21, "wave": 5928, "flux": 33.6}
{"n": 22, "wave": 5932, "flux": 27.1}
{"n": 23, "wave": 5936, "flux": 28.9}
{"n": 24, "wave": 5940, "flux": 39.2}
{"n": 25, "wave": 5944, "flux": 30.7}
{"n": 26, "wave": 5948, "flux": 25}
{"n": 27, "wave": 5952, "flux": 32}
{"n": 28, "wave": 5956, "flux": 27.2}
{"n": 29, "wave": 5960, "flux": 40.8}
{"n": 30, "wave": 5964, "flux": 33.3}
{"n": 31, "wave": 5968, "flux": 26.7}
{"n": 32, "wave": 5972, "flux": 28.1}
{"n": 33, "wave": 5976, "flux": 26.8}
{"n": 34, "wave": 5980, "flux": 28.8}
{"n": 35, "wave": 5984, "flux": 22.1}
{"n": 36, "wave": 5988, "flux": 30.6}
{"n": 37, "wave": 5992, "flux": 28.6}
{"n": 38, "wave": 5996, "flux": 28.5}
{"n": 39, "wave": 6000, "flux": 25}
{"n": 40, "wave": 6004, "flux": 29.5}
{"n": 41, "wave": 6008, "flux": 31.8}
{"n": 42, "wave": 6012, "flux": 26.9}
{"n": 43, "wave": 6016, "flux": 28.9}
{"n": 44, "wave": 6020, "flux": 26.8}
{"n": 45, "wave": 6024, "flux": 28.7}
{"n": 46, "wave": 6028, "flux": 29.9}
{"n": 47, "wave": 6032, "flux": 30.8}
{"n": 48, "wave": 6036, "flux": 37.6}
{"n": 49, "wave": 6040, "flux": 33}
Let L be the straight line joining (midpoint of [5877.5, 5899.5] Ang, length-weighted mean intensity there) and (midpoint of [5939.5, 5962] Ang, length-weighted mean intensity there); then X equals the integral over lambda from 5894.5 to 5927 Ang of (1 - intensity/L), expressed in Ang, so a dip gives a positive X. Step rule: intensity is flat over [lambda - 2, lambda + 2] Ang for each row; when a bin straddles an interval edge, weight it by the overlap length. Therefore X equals -3.0 Ang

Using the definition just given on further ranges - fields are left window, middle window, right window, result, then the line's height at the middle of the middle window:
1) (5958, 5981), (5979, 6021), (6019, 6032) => 2.6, 29.8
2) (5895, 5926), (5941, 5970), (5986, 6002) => -3.6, 27.7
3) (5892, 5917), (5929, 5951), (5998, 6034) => -2.9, 26.9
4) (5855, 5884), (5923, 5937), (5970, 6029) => -0.7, 27.8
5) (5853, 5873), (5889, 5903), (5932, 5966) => 4.2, 29.3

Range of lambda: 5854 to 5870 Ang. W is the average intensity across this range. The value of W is 28.5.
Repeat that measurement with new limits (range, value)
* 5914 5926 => 27.9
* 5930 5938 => 28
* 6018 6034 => 29.1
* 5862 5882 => 27.9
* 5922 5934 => 29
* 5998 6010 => 28.8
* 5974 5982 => 27.8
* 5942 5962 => 31.1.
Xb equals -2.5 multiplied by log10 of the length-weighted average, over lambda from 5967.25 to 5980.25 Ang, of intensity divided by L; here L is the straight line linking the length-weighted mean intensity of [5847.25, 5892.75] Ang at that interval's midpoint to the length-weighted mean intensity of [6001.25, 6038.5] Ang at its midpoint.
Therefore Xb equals 0.055 mag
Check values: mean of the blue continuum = 26.5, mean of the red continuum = 30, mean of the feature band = 27.5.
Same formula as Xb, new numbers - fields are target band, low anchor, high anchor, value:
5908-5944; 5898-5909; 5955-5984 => 0.01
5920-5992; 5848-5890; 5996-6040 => -0.04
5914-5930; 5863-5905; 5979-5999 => -0.15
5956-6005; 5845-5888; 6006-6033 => -0.01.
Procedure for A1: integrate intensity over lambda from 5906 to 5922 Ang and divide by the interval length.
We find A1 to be 28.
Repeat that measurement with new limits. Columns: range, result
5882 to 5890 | 20.3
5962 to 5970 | 30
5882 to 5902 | 19.8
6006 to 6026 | 28.6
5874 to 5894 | 23.3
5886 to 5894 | 18.7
